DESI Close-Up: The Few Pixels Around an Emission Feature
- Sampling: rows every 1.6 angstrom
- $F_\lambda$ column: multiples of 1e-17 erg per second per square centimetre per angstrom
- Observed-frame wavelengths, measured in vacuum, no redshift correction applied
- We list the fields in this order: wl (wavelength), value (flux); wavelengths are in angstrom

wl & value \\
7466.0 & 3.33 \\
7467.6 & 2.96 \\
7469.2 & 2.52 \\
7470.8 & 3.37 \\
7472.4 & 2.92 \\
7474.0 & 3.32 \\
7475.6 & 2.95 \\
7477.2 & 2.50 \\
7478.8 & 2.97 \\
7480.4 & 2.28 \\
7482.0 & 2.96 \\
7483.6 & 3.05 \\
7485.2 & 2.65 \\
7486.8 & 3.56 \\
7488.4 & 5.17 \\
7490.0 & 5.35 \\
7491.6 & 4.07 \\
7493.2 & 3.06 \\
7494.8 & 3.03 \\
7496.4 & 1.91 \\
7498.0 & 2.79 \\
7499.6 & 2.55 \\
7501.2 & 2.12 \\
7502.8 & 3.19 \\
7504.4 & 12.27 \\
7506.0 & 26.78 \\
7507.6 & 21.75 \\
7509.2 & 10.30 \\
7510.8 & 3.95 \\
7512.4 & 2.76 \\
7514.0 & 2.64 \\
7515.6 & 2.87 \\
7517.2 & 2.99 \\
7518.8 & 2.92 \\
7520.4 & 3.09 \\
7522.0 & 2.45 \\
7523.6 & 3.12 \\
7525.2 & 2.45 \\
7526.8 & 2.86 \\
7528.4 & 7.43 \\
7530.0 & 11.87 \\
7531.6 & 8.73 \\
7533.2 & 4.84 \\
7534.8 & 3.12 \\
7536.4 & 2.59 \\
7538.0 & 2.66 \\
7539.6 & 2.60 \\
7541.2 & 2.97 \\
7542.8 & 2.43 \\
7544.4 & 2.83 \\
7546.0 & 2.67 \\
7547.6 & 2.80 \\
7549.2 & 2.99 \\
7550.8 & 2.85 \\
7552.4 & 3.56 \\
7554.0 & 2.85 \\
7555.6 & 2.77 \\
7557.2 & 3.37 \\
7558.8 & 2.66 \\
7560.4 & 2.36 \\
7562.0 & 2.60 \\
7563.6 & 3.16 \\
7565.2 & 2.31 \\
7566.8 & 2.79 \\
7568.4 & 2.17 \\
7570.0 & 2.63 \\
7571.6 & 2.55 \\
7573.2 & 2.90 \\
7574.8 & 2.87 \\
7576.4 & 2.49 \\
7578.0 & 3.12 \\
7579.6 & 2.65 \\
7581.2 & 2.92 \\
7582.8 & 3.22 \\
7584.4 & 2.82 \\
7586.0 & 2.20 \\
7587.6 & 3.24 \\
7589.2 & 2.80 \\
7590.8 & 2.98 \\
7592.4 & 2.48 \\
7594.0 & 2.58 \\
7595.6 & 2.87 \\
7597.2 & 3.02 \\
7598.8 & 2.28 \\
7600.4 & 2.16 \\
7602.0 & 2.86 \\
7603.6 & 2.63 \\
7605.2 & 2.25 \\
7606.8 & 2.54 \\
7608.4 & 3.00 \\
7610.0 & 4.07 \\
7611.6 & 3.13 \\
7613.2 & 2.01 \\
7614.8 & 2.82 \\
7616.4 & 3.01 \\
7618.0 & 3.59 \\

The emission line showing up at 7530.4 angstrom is [N II] 6583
